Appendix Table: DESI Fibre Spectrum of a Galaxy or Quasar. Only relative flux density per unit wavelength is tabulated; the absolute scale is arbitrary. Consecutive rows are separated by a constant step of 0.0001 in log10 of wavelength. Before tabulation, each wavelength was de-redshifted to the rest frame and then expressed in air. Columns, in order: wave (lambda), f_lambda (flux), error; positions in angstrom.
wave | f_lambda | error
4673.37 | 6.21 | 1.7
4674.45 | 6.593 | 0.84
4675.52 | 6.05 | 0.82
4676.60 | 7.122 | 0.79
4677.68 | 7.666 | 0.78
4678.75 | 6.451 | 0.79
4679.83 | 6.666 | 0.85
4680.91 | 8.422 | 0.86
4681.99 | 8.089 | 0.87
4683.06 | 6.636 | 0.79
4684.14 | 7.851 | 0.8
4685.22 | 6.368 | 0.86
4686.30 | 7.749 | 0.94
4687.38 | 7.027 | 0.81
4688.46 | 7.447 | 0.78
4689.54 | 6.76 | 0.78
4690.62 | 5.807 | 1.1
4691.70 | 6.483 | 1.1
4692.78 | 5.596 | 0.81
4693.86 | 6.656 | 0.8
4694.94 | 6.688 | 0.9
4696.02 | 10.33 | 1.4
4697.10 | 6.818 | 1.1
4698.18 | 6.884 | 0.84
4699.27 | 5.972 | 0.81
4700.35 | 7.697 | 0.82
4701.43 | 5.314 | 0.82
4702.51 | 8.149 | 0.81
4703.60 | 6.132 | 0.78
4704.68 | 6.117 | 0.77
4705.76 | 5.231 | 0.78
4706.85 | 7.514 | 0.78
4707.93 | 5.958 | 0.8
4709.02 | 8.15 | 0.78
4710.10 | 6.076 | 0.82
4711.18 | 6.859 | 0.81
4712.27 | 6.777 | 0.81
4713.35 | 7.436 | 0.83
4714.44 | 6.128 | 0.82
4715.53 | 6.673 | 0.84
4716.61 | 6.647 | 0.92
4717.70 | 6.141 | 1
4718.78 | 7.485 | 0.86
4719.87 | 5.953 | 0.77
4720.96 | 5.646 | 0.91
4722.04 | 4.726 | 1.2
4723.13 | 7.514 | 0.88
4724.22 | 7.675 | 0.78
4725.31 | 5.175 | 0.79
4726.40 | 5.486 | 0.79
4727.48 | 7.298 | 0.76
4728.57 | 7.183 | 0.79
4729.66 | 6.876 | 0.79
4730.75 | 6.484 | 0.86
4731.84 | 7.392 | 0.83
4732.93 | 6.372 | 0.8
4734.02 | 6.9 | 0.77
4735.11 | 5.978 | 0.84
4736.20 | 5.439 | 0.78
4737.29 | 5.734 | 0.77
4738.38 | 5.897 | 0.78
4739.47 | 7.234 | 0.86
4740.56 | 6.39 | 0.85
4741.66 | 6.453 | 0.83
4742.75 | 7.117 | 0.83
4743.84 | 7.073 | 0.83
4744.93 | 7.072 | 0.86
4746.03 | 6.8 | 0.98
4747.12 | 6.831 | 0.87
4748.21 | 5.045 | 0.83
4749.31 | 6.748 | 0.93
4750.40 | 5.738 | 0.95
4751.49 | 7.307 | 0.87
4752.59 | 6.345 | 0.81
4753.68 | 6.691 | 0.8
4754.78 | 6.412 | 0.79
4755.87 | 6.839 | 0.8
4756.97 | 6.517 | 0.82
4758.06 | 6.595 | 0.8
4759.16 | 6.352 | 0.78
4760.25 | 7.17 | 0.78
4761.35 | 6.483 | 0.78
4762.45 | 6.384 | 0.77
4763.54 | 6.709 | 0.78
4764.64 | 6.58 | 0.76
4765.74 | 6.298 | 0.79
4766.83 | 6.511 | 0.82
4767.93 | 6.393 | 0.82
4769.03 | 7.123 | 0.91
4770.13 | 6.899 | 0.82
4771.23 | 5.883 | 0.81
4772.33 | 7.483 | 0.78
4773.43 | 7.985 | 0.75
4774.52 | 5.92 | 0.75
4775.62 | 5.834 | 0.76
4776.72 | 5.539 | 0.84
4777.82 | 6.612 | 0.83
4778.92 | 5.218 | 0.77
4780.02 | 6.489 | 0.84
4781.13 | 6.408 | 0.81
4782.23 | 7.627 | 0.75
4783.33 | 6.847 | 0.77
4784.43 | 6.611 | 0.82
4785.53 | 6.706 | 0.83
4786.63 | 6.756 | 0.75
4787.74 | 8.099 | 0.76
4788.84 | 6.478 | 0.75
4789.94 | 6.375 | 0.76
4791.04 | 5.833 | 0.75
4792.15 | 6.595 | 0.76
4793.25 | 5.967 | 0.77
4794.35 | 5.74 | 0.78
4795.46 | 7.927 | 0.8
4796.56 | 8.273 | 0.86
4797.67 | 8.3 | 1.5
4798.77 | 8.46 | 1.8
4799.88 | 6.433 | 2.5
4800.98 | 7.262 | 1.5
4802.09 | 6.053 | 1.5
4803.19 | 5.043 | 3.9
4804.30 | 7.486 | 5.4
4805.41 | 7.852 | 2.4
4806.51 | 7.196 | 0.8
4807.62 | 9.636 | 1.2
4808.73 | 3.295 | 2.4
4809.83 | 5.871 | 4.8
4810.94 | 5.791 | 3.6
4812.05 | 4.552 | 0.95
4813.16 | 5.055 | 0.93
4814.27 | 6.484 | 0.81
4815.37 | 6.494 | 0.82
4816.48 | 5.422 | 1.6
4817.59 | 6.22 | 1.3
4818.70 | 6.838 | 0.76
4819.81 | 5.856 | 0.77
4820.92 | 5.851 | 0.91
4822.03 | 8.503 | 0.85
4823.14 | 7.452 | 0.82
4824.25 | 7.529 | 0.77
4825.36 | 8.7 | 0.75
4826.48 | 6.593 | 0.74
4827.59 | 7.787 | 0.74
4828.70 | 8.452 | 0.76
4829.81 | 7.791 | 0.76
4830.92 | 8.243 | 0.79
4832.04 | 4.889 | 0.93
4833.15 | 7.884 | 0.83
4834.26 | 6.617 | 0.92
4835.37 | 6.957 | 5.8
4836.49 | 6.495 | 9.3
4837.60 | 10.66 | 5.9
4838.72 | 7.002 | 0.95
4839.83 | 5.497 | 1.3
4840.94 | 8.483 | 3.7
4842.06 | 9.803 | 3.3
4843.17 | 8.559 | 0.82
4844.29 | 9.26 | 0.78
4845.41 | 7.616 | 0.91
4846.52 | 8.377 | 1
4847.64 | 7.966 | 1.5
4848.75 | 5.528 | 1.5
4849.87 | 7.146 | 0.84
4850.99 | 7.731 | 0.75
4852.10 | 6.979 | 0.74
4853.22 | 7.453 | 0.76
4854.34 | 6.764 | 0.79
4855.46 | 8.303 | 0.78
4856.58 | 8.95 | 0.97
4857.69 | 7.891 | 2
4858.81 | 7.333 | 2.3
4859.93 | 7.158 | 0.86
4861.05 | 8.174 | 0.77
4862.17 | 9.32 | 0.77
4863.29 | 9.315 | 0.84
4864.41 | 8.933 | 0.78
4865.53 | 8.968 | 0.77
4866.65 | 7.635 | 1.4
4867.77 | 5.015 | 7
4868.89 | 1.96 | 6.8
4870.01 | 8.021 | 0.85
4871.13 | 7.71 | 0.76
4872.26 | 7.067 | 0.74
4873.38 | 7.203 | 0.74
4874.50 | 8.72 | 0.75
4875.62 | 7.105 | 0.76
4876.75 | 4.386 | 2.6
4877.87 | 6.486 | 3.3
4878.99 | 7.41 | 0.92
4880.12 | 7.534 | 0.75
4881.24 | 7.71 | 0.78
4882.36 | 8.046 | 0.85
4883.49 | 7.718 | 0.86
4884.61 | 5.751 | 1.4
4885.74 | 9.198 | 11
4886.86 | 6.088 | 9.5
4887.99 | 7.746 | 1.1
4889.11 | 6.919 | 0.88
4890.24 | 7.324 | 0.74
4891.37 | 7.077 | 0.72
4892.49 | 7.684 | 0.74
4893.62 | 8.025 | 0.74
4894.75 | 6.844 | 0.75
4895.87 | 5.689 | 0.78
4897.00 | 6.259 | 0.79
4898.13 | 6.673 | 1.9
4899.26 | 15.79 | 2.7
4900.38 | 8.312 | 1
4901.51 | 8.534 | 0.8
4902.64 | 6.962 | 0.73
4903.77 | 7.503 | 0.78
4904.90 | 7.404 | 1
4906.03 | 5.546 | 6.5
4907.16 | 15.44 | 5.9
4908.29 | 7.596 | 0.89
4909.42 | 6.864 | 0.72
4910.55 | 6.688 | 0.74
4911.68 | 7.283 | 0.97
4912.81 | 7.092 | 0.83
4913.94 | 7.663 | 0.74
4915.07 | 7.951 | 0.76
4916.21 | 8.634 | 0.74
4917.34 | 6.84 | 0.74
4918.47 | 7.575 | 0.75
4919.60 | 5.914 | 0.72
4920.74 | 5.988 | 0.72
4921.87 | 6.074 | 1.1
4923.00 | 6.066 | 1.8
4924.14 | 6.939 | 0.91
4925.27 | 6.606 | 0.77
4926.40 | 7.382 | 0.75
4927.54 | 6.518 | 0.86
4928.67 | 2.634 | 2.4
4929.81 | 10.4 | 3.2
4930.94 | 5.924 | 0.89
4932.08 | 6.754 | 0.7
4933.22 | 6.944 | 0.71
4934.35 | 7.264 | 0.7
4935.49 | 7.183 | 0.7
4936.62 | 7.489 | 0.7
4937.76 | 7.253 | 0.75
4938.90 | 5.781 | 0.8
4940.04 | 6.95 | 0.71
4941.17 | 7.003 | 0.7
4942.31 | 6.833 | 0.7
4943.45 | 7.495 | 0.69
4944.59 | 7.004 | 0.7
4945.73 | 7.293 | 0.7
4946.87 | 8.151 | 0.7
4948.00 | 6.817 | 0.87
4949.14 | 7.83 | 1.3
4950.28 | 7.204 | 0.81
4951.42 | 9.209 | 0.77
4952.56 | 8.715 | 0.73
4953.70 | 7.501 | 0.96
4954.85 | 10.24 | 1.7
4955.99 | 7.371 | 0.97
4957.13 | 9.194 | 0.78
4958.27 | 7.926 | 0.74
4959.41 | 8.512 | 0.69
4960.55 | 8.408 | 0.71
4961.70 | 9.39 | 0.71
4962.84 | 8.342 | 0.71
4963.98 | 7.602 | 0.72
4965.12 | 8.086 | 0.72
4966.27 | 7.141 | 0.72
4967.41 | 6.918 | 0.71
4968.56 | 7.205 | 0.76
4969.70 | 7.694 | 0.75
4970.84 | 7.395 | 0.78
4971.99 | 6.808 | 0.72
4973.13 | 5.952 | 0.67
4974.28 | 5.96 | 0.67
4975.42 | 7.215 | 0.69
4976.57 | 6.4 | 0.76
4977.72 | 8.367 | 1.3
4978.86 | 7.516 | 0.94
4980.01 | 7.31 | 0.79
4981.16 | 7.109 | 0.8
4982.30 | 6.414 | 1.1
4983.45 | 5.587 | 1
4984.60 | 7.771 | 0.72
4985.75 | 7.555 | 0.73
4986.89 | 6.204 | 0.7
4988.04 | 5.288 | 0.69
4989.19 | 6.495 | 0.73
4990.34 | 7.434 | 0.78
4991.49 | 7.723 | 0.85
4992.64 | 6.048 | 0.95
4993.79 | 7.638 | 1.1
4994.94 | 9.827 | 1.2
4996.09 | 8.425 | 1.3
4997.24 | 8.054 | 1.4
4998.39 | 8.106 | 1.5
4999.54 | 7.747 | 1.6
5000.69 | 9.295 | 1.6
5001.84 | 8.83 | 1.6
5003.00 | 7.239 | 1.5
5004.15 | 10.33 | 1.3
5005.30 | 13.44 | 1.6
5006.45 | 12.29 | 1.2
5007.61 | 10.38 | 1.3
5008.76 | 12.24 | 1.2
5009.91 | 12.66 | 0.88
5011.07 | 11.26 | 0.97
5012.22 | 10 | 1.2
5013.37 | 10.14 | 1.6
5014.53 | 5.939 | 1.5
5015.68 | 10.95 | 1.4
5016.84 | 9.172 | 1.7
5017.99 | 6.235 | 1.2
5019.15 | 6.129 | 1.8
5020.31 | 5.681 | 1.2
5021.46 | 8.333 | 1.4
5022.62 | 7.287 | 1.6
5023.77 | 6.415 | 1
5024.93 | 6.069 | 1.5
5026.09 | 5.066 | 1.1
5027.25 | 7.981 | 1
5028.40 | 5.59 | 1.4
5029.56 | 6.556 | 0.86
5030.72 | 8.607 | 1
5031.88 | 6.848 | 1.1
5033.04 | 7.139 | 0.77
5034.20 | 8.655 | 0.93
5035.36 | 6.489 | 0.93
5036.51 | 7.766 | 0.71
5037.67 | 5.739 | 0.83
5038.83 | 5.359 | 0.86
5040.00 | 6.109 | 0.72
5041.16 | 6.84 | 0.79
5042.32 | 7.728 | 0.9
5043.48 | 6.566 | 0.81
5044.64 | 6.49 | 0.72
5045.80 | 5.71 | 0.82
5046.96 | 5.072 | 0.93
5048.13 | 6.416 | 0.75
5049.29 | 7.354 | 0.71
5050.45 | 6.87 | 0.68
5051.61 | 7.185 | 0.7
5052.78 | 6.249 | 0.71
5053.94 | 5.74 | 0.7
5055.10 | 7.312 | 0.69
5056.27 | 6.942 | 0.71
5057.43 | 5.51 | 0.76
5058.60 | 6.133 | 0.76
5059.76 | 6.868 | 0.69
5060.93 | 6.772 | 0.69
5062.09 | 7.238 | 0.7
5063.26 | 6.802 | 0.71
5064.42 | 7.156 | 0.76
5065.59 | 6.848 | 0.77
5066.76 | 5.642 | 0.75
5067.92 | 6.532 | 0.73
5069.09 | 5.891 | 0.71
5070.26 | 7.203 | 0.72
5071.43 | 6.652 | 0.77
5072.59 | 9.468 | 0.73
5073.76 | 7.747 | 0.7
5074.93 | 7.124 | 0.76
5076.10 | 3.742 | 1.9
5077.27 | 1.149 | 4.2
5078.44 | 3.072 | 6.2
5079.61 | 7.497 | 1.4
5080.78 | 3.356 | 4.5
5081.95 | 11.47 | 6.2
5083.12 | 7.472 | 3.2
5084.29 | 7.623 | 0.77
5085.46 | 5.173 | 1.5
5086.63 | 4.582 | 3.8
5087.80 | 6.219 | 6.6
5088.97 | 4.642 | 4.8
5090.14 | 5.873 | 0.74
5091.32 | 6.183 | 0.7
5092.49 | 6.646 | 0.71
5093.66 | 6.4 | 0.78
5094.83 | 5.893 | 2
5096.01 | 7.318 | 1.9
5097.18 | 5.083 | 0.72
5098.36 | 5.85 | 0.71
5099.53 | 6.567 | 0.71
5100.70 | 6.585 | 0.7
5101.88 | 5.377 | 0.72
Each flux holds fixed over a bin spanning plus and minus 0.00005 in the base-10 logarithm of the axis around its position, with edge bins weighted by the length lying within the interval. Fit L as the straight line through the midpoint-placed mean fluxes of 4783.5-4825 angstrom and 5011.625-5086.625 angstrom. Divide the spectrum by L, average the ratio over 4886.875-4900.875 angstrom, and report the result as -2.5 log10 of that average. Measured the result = -0.16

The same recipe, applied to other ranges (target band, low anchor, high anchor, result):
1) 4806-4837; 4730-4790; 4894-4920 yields 0.06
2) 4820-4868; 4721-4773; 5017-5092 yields -0.18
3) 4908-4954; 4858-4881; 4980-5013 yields 0.12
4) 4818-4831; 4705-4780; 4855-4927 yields -0.05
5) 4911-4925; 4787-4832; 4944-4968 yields 0.11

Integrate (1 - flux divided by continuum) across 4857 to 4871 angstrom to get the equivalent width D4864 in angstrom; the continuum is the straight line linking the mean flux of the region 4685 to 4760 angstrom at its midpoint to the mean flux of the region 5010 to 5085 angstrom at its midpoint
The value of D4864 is -1.6 angstrom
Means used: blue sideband 6.62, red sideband 6.89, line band 7.5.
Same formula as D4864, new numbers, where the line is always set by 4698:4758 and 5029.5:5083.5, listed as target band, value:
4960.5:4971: -2.0 angstrom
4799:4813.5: 0.5 angstrom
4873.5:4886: -1.3 angstrom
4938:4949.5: -1.0 angstrom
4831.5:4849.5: -2.9 angstrom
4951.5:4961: -2.8 angstrom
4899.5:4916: -3.9 angstrom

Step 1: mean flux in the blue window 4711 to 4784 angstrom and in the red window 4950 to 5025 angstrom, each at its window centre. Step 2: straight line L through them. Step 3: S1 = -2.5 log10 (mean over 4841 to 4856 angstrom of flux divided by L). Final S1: -0.09 mag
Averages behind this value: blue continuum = 6.53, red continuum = 8.1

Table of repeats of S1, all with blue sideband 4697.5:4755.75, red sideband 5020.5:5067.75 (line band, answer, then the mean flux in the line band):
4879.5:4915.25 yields -0.18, 7.78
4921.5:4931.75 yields 0.02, 6.52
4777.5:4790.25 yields -0.02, 6.69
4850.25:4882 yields -0.13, 7.4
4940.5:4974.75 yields -0.16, 7.71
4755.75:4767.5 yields 0.00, 6.57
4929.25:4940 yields -0.09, 7.2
